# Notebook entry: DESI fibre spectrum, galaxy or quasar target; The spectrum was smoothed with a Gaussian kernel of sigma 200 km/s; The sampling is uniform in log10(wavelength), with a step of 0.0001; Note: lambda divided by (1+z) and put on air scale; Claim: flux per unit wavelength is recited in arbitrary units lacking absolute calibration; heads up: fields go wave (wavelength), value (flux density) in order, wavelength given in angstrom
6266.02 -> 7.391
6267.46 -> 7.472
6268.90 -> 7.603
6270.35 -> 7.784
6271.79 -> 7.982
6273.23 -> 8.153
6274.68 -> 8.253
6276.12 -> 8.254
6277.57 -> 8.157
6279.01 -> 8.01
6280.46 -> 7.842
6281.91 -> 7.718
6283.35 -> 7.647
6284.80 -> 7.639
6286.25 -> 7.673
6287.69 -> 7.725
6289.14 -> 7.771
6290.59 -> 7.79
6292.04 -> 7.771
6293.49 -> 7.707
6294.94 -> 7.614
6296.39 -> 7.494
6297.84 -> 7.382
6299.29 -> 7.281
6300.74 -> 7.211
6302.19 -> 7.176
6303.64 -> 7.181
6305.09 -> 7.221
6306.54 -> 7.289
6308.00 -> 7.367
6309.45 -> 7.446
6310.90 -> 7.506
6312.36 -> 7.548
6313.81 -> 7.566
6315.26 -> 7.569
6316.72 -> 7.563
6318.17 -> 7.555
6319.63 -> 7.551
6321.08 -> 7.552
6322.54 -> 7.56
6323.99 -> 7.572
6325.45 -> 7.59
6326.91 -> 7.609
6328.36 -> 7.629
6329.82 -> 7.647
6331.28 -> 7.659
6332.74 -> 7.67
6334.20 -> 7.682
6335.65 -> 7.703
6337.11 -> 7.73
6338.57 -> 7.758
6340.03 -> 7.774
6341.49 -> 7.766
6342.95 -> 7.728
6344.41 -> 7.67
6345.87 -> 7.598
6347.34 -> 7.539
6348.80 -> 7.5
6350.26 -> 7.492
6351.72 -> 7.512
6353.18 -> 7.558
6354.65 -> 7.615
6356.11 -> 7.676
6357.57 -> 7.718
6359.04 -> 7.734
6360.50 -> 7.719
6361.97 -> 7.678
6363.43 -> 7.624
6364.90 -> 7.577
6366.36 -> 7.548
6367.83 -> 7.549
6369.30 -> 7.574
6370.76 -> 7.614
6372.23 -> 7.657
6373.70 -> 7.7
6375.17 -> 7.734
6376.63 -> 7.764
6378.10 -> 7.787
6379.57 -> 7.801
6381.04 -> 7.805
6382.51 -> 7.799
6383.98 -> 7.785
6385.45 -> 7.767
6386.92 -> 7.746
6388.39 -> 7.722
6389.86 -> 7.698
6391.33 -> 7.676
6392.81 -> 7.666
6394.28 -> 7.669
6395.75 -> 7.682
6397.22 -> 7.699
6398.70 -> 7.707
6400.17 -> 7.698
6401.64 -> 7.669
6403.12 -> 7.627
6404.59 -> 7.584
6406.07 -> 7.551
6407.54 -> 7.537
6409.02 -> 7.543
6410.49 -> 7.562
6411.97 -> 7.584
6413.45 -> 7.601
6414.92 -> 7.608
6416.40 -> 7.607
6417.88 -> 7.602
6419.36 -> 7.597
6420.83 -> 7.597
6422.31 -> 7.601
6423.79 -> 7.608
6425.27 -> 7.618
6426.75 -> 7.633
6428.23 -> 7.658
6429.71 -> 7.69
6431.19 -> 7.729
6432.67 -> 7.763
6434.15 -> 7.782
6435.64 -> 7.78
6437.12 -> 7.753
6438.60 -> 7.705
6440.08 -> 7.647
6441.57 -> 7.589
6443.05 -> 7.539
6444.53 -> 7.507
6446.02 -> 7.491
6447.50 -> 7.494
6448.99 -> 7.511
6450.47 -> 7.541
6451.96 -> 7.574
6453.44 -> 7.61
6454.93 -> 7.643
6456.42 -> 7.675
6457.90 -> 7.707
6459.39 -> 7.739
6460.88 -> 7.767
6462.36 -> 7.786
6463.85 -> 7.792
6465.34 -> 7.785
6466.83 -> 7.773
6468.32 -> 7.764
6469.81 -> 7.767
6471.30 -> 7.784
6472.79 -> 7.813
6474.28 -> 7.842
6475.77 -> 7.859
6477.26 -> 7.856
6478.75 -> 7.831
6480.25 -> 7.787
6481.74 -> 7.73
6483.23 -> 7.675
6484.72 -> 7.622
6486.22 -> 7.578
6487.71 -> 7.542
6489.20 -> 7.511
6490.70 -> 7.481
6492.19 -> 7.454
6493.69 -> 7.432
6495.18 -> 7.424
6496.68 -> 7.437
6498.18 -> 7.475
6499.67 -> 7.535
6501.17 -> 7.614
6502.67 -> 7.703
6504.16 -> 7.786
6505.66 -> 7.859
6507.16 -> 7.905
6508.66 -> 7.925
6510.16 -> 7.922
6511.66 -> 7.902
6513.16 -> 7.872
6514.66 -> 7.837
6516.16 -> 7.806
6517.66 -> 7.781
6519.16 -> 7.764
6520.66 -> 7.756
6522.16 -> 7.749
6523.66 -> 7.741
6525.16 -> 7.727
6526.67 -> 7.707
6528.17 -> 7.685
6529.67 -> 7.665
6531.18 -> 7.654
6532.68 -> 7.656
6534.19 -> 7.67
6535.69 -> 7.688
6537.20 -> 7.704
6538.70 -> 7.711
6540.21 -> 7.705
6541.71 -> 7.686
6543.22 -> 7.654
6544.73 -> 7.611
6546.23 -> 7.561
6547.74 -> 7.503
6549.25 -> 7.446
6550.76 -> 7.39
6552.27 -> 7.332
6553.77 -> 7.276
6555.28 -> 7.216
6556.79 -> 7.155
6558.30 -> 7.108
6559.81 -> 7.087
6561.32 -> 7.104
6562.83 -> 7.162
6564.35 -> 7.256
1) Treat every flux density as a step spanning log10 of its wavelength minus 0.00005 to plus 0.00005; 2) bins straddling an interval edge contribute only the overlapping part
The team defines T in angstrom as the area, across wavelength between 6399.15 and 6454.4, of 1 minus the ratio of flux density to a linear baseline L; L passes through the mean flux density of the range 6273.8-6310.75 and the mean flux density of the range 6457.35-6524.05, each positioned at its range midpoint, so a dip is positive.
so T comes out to 0.5 angstrom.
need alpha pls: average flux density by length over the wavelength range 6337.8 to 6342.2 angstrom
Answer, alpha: 7.76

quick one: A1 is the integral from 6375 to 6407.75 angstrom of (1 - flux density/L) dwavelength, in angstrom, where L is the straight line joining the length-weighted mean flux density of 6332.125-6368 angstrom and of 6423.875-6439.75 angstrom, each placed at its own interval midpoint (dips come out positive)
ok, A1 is -0.1 angstrom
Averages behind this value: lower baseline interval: 7.65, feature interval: 7.71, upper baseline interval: 7.71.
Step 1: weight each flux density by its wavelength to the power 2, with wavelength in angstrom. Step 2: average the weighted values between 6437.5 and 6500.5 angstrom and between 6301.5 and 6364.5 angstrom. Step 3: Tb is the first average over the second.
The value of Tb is 1.05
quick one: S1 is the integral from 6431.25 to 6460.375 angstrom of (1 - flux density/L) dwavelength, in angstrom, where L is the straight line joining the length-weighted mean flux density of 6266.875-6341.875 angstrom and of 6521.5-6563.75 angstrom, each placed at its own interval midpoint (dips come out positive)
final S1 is -0.3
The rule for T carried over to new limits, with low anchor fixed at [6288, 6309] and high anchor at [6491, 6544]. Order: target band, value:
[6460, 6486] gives -0.4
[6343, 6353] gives -0.1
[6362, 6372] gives -0.1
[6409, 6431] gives -0.1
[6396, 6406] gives -0.1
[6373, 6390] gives -0.5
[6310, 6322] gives -0.1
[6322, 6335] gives -0.2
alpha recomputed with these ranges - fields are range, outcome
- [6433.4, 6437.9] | 7.77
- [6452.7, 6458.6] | 7.66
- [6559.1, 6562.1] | 7.1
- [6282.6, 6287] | 7.67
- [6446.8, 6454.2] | 7.54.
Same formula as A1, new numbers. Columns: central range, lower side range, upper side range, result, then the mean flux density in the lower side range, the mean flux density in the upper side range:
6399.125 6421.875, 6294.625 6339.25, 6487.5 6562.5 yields -0.1 angstrom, 7.51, 7.6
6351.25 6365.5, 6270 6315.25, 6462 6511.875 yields 0.0 angstrom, 7.65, 7.7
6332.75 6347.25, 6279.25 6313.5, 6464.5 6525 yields -0.3 angstrom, 7.53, 7.72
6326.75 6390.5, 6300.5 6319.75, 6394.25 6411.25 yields -1.3 angstrom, 7.41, 7.63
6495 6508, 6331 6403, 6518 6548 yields 0.1 angstrom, 7.68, 7.69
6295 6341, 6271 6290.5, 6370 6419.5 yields 1.8 angstrom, 7.91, 7.67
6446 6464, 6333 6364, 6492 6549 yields 0.1 angstrom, 7.66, 7.69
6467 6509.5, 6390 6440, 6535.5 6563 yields -0.9 angstrom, 7.65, 7.43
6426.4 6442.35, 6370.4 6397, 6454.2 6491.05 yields 0.0 angstrom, 7.73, 7.73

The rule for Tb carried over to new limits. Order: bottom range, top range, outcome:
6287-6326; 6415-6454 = 1.06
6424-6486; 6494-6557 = 1.02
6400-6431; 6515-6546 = 1.05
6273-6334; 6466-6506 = 1.07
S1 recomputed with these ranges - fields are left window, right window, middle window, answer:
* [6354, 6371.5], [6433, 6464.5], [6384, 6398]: -0.12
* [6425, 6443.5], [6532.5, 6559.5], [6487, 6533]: -0.80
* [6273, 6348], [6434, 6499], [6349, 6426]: -0.07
